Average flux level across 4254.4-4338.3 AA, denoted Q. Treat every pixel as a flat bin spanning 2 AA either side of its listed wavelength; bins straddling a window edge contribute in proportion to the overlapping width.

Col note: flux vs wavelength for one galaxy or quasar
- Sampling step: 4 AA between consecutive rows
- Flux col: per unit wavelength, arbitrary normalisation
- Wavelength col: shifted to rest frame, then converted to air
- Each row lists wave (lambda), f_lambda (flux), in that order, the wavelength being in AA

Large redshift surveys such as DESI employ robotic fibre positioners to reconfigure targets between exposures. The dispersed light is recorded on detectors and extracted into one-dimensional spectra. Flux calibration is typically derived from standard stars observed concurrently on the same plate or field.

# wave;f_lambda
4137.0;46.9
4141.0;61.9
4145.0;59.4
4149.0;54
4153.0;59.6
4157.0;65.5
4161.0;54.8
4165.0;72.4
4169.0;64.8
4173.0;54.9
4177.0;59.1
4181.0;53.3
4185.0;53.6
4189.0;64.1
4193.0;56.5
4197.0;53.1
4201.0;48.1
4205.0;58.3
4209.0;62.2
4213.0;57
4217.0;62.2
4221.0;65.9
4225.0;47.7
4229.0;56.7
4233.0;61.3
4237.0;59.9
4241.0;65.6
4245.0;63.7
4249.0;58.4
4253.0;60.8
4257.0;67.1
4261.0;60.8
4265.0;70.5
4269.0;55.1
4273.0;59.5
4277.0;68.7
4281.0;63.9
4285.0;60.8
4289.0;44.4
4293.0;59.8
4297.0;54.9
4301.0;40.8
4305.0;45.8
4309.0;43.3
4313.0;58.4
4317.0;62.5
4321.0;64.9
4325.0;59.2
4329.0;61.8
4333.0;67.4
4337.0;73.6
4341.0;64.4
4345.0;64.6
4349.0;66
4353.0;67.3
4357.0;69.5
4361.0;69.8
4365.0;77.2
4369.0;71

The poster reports 59.1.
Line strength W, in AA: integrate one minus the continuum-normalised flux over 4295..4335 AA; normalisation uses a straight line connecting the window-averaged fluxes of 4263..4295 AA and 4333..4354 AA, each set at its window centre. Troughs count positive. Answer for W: 5.2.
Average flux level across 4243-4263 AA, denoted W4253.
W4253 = 62.2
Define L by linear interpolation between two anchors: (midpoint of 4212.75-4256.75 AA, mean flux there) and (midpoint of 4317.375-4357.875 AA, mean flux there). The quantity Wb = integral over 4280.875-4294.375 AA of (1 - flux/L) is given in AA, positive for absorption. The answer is 1.47 AA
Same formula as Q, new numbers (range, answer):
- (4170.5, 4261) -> 58.7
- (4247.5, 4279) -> 62.7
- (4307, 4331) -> 58.4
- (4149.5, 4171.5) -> 62.6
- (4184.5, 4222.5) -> 58.2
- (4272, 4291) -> 59.5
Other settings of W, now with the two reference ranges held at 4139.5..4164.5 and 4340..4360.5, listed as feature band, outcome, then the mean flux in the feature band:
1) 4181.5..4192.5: 0.6 AA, 57.8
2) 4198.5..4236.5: 2.7 AA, 57.7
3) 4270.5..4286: 0.3 AA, 63.1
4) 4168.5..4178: 0.3 AA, 58.8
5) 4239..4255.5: 0.2 AA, 62.3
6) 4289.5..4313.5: 5.7 AA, 49.6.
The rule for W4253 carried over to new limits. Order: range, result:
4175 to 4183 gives 56.2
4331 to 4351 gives 67.2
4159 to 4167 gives 63.6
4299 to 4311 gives 43.3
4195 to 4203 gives 50.6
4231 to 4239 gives 60.6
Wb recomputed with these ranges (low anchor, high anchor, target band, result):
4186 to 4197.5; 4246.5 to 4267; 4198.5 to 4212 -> 0.7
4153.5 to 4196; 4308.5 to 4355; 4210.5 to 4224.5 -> 0.1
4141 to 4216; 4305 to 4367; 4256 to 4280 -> -0.7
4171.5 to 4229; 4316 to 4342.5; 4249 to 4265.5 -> -0.8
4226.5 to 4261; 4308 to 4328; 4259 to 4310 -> 3.1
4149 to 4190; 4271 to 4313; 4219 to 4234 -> -0.1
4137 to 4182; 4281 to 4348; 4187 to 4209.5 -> 1.0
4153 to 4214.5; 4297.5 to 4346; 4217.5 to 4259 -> -1.5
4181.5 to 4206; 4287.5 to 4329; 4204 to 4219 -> -1.3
